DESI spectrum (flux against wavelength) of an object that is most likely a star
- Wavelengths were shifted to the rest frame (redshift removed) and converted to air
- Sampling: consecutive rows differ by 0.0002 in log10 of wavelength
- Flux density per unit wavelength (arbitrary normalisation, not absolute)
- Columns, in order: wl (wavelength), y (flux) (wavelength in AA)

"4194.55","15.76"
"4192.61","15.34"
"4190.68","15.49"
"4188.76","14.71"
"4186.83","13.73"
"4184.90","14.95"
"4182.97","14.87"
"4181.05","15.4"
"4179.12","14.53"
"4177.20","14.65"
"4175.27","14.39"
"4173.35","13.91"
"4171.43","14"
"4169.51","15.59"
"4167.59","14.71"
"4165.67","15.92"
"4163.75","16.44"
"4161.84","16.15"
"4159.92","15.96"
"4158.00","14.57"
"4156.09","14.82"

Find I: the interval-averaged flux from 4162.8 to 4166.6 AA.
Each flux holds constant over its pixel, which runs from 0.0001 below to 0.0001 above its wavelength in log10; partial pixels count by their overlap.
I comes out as 16.2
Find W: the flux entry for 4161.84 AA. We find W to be 16.15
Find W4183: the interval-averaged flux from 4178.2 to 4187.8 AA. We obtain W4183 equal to 14.7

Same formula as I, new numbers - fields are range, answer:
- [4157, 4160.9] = 15.2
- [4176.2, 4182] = 14.8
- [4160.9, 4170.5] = 15.8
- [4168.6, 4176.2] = 14.5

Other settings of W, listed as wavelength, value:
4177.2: 14.65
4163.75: 16.44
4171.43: 14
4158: 14.57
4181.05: 15.4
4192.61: 15.34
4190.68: 15.49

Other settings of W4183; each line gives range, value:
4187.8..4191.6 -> 15.1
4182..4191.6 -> 14.8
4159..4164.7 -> 16.2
